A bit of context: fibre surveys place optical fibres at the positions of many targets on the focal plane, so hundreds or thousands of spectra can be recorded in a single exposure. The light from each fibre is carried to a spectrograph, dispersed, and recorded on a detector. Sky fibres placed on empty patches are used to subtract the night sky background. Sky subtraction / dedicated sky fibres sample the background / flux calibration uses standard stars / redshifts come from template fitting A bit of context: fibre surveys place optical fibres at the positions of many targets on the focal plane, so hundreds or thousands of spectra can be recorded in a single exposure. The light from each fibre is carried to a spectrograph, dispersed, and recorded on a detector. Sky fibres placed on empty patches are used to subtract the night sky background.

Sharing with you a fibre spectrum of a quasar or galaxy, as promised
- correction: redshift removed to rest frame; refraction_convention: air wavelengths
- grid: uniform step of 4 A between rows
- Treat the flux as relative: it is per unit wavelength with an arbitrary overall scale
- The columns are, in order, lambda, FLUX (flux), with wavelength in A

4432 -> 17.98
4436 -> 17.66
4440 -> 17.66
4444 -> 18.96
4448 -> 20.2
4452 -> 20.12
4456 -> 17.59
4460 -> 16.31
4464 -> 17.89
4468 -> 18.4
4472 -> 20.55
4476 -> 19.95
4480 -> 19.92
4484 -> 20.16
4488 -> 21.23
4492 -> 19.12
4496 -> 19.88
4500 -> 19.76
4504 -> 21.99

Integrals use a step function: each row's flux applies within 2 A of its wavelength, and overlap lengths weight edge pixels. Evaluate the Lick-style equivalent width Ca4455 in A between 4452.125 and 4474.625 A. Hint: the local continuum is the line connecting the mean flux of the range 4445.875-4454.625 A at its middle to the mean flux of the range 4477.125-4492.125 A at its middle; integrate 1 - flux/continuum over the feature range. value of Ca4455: 1.9 A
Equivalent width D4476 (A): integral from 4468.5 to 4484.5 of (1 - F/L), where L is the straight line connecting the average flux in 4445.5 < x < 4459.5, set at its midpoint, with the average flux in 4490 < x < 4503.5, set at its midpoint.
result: -0.4 A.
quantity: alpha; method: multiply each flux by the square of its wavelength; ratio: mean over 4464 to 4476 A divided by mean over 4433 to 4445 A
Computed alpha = 1.09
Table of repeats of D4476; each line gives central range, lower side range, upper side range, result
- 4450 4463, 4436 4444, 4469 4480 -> 0.7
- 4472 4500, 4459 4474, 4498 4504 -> -0.7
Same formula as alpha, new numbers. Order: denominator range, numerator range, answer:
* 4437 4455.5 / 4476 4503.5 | 1.08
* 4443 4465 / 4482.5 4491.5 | 1.12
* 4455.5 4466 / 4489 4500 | 1.16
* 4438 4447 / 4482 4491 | 1.13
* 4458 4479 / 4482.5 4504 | 1.09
